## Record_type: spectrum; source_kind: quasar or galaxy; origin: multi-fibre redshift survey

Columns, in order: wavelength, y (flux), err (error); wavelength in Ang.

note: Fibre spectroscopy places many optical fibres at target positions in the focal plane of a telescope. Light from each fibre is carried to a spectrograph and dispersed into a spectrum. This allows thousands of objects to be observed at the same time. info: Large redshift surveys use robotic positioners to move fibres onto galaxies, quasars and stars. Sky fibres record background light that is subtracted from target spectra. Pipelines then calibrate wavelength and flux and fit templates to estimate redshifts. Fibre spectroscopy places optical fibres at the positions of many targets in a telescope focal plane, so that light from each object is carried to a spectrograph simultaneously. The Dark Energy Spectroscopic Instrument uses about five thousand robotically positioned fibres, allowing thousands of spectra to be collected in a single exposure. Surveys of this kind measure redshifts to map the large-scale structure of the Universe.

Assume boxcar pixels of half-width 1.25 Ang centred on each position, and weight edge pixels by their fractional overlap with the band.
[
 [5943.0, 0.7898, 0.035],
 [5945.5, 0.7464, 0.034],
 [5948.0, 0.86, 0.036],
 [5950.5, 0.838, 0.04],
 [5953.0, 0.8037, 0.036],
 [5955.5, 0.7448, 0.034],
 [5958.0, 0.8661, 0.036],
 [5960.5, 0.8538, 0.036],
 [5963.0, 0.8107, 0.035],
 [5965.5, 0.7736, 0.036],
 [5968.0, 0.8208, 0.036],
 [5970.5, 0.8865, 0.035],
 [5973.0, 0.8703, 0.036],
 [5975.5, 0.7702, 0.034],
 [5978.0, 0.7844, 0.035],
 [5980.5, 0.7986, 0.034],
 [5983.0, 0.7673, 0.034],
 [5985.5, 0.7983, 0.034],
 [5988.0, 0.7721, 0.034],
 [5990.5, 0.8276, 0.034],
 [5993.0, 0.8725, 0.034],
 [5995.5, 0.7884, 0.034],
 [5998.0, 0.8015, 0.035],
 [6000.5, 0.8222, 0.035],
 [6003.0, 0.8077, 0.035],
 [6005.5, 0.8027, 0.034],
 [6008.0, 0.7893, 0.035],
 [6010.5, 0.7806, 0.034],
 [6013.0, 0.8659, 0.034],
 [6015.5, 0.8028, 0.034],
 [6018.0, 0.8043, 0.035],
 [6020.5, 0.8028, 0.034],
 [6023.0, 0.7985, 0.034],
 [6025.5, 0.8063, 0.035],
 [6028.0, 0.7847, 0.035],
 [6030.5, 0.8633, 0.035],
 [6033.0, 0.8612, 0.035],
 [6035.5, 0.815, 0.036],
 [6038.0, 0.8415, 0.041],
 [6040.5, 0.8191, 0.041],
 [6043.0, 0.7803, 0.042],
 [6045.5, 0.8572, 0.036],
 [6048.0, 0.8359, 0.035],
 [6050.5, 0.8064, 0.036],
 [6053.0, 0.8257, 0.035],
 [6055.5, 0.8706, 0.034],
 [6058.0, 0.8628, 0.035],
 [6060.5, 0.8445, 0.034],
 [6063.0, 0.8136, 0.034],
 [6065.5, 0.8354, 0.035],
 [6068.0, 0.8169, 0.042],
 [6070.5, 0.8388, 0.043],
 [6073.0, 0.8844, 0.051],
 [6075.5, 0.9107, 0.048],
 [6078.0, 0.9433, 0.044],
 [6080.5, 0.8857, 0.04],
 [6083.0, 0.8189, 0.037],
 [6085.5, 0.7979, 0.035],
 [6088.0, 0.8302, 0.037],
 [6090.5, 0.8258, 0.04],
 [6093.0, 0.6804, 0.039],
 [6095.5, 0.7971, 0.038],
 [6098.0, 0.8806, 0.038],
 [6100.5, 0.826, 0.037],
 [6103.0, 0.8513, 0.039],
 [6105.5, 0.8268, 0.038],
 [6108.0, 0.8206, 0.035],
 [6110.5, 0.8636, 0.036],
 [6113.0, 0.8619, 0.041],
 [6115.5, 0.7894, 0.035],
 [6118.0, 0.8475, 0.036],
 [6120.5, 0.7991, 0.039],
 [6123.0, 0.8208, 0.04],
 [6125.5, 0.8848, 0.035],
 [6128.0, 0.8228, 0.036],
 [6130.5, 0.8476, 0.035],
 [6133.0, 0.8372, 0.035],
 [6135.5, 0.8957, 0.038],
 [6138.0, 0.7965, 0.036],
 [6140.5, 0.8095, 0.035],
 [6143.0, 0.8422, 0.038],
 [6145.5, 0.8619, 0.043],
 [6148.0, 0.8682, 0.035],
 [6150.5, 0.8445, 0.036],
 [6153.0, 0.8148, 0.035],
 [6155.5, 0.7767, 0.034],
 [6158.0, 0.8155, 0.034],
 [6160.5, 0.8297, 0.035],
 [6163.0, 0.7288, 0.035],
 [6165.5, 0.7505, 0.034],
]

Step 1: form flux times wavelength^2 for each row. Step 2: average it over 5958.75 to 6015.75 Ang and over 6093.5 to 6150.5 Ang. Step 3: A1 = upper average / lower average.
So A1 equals 1.1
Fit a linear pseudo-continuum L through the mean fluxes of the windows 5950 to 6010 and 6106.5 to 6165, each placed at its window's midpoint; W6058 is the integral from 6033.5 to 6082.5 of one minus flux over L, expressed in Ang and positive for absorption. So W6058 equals -1.61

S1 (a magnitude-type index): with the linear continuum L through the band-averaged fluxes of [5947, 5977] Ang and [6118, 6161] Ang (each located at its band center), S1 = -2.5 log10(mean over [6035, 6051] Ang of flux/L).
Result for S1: 0.01 mag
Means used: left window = 0.824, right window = 0.834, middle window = 0.823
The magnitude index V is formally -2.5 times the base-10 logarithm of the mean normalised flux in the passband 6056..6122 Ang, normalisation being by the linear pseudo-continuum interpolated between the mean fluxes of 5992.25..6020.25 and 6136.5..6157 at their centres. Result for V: -0.021 mag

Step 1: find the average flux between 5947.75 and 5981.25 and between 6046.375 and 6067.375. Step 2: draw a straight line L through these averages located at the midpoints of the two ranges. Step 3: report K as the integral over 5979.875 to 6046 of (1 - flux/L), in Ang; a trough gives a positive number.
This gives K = 1.3 Ang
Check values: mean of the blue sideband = 0.819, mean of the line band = 0.812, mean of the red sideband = 0.837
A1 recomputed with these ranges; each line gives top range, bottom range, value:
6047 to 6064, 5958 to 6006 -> 1.05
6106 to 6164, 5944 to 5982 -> 1.08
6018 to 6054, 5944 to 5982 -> 1.03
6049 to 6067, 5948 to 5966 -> 1.06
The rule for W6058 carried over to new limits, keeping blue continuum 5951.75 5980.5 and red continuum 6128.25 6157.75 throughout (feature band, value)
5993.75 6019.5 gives 0.4 Ang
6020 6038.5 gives 0.0 Ang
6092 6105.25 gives 0.3 Ang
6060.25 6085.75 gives -0.9 Ang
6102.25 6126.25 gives -0.1 Ang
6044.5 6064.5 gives -0.3 Ang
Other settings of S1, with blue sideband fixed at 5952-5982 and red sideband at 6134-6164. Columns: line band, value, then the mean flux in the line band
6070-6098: -0.024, 0.839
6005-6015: 0.010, 0.81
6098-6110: -0.021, 0.838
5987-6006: 0.005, 0.813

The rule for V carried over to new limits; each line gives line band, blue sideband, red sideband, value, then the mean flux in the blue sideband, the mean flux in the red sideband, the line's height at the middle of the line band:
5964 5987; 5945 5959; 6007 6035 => 0.01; 0.812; 0.815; 0.813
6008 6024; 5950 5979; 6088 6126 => 0.02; 0.818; 0.824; 0.82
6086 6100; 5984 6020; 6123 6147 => 0.04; 0.809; 0.843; 0.833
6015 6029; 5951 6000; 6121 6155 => 0.03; 0.812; 0.84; 0.82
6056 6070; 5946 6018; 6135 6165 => -0.03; 0.813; 0.82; 0.816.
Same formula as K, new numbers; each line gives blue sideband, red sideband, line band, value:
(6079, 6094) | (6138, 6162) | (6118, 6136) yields -0.5 Ang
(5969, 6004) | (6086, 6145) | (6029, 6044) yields -0.2 Ang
